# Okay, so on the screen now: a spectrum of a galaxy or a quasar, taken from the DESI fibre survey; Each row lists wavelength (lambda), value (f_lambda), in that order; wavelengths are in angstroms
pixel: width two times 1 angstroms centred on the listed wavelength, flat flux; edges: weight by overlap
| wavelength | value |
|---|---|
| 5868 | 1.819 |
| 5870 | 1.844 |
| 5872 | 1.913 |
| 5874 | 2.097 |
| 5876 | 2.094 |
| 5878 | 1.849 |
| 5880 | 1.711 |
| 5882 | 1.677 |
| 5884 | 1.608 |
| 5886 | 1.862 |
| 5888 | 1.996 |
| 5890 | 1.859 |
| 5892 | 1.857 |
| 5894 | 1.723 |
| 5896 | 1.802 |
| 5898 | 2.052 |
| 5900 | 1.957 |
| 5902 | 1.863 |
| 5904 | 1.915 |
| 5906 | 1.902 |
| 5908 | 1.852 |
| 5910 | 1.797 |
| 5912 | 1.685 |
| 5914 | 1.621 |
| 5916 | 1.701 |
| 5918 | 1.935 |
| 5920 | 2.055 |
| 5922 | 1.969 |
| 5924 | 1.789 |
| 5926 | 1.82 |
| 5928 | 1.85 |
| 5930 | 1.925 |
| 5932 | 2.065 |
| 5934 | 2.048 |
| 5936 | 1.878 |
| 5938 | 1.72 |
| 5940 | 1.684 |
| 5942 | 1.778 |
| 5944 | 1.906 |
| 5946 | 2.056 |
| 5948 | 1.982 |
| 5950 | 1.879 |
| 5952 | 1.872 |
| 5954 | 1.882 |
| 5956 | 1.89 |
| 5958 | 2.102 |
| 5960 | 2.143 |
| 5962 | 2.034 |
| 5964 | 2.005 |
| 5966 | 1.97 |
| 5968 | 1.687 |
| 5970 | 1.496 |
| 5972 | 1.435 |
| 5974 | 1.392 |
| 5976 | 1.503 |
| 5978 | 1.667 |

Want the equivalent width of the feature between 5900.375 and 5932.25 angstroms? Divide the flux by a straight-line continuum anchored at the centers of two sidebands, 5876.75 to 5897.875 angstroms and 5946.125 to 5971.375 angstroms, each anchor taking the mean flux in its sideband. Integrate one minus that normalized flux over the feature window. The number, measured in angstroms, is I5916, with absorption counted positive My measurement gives -0.1 angstroms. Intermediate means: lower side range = 1.81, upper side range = 1.91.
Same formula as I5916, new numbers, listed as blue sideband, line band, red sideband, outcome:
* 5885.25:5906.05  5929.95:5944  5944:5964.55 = 0.6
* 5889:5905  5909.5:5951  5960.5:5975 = -1.3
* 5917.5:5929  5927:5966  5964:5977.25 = -3.9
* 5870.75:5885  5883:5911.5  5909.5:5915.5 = -1.6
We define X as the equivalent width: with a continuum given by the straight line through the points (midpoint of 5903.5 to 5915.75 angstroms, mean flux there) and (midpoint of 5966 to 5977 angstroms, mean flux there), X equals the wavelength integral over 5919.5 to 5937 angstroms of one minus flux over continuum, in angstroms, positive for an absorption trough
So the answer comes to -2.22 angstroms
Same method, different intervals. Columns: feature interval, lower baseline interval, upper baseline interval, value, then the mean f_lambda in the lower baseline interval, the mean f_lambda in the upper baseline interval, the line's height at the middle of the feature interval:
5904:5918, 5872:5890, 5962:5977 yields 0.11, 1.86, 1.67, 1.8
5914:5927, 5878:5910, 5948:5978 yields -0.21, 1.84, 1.81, 1.83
